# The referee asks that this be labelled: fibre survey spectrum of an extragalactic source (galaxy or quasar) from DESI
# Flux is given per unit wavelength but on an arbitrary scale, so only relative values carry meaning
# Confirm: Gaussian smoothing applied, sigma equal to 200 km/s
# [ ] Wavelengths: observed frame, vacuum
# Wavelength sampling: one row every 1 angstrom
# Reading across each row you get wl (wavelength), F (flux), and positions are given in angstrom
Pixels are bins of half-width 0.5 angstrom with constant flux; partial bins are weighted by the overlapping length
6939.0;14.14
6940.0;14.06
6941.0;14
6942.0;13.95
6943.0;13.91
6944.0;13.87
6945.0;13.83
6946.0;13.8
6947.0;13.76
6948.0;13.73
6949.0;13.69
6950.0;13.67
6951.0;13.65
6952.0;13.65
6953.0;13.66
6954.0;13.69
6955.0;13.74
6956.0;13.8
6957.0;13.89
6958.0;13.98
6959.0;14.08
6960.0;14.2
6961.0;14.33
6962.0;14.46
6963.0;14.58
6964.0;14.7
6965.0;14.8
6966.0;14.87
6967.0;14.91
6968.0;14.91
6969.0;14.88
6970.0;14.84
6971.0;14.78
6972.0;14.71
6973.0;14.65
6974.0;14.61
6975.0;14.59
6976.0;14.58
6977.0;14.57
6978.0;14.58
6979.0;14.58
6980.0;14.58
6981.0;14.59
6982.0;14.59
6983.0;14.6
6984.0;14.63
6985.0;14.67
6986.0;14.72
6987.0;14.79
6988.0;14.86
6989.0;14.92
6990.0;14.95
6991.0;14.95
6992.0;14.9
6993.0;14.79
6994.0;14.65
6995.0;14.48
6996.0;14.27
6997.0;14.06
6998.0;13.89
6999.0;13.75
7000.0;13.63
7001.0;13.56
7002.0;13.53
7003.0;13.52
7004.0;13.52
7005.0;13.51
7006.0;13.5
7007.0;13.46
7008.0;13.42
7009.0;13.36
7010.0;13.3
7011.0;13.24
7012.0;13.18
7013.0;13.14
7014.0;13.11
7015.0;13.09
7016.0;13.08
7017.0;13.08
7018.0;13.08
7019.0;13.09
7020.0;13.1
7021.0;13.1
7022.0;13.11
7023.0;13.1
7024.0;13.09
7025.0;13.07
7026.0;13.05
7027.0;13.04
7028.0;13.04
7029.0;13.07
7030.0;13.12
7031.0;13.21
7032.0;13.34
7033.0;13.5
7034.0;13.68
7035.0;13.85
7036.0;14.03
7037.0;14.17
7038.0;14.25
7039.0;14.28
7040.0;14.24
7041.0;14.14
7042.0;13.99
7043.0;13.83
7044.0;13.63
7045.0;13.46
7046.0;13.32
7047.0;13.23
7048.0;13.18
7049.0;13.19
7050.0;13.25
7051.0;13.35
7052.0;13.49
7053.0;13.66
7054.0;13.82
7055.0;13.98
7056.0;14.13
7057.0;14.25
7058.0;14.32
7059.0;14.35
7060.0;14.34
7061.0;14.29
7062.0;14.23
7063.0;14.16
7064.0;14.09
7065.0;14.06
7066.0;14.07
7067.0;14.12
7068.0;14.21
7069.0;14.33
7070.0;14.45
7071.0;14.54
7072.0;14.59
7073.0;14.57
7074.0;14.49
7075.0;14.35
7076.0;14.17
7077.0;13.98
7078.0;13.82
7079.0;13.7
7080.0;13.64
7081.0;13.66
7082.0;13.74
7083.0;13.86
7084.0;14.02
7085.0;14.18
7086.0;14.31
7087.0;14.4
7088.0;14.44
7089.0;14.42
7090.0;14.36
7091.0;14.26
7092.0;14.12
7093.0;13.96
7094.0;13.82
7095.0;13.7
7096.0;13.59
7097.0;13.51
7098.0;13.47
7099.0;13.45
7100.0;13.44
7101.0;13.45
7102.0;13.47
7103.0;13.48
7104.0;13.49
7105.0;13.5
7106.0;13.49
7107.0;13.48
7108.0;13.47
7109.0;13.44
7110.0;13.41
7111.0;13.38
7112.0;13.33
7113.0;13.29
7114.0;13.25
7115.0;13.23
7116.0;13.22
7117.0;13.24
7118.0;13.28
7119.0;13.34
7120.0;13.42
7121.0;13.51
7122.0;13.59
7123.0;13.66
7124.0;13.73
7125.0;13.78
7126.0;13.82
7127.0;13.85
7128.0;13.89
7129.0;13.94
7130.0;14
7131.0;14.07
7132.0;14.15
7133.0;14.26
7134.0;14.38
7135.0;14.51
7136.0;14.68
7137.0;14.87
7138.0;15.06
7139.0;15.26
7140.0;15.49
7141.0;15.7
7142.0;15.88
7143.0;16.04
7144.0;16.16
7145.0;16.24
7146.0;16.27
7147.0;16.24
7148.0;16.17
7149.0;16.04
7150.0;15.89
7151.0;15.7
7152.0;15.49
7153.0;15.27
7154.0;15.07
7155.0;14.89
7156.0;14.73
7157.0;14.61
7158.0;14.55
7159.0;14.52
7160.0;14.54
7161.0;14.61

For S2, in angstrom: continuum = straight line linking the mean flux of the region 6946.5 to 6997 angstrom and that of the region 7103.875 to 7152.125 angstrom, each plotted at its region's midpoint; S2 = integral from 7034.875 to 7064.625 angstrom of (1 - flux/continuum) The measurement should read 1.06 angstrom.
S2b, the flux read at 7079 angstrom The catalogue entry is 13.7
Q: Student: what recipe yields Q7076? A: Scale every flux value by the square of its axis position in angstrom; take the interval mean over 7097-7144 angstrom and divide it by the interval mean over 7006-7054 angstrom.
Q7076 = 1.07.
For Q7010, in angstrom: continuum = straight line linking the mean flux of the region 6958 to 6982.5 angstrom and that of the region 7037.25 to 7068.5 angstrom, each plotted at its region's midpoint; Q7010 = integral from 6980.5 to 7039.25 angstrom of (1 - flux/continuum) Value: 2.1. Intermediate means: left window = 14.6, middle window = 13.8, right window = 13.9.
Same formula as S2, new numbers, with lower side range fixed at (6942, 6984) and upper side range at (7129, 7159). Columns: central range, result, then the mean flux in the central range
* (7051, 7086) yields 1.7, 14.1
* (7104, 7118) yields 1.6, 13.4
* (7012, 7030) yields 1.8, 13.1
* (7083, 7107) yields 1.8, 13.8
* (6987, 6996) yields -0.2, 14.8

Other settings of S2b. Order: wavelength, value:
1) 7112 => 13.33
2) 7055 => 13.98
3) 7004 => 13.52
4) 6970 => 14.84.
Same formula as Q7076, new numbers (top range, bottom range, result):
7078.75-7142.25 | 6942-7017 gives 1.02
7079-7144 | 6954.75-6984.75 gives 1.00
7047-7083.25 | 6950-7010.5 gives 1.00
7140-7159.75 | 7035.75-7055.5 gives 1.17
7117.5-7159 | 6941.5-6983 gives 1.09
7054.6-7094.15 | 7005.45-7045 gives 1.07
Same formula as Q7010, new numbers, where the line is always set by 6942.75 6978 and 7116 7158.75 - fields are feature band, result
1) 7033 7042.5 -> 0.27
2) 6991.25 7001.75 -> 0.10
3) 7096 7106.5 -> 0.82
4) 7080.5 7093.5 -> 0.40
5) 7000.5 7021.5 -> 1.60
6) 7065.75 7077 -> 0.15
